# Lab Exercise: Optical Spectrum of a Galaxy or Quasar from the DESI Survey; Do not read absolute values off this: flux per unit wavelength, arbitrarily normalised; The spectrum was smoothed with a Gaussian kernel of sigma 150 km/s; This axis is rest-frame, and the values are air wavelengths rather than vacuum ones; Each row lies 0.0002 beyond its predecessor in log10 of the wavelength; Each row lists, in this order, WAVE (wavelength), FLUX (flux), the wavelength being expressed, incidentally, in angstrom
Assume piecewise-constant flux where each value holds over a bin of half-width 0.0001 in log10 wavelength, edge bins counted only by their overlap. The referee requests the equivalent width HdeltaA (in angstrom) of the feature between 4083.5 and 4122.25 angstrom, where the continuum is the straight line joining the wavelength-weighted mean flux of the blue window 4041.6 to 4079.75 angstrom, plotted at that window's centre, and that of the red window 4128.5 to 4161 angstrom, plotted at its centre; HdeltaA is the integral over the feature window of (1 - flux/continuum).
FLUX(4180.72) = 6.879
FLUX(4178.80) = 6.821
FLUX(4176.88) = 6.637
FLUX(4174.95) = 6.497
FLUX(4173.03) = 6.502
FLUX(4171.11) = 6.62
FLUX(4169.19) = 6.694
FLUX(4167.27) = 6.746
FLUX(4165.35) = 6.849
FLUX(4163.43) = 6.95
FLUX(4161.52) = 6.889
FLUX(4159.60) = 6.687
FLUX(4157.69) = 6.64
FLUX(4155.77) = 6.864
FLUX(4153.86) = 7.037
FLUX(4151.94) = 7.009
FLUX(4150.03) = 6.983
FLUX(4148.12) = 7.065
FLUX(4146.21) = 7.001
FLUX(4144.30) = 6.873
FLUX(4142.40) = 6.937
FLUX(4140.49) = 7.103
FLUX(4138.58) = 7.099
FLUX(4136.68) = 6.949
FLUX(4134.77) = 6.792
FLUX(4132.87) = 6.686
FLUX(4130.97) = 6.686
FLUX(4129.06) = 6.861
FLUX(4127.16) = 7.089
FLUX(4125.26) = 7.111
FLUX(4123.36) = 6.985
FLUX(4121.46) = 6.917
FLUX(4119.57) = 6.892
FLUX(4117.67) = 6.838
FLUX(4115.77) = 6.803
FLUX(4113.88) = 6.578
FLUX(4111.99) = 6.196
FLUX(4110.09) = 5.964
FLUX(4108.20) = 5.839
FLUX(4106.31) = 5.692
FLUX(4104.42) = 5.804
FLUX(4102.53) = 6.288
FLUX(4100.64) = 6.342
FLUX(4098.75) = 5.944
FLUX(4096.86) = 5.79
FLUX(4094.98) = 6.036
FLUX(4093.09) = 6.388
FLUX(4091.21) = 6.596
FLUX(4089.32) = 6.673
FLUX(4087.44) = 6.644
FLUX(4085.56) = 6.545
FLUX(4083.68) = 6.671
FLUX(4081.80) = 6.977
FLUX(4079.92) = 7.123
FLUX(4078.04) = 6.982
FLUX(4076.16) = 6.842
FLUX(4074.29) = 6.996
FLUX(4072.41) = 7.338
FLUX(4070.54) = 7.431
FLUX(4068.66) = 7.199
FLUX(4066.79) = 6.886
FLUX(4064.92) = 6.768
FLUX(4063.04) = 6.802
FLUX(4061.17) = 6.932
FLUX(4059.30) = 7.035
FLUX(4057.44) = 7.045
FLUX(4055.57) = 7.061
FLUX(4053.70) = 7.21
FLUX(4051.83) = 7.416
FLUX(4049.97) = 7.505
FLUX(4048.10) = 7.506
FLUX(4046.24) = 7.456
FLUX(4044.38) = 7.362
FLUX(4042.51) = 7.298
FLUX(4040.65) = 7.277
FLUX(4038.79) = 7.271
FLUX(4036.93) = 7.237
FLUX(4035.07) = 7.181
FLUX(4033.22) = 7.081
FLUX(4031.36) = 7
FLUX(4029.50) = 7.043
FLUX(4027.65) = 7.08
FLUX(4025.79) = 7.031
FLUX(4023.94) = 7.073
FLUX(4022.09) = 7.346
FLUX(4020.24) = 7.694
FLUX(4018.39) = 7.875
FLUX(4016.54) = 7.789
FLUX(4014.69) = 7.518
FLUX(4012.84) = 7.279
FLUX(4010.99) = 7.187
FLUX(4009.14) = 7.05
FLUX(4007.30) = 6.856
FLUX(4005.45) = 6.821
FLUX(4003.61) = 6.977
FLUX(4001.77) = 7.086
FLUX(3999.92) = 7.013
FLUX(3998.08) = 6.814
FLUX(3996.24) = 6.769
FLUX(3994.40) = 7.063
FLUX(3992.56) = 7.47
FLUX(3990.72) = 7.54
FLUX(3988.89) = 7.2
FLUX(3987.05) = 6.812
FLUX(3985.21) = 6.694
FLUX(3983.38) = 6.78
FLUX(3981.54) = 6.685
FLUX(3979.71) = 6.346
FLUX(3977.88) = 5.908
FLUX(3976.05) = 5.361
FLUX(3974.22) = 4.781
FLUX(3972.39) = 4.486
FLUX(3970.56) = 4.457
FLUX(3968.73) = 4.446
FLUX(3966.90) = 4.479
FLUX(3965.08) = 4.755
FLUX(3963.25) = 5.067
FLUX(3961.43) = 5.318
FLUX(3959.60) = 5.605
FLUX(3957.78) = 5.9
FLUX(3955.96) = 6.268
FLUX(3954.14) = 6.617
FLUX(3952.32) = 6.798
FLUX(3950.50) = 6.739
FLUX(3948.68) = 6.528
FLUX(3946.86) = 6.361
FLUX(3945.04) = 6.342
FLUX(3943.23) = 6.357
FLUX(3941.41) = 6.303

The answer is 3.7 angstrom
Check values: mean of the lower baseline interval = 7.15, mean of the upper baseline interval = 6.9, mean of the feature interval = 6.35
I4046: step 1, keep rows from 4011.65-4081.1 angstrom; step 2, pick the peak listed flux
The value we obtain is 7.875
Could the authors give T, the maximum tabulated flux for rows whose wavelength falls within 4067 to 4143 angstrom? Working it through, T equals 7.431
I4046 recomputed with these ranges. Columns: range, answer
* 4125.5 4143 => 7.103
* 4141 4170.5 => 7.065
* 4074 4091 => 7.123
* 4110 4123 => 6.917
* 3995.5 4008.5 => 7.086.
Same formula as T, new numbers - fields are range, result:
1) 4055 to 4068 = 7.061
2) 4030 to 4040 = 7.271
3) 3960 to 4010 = 7.54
